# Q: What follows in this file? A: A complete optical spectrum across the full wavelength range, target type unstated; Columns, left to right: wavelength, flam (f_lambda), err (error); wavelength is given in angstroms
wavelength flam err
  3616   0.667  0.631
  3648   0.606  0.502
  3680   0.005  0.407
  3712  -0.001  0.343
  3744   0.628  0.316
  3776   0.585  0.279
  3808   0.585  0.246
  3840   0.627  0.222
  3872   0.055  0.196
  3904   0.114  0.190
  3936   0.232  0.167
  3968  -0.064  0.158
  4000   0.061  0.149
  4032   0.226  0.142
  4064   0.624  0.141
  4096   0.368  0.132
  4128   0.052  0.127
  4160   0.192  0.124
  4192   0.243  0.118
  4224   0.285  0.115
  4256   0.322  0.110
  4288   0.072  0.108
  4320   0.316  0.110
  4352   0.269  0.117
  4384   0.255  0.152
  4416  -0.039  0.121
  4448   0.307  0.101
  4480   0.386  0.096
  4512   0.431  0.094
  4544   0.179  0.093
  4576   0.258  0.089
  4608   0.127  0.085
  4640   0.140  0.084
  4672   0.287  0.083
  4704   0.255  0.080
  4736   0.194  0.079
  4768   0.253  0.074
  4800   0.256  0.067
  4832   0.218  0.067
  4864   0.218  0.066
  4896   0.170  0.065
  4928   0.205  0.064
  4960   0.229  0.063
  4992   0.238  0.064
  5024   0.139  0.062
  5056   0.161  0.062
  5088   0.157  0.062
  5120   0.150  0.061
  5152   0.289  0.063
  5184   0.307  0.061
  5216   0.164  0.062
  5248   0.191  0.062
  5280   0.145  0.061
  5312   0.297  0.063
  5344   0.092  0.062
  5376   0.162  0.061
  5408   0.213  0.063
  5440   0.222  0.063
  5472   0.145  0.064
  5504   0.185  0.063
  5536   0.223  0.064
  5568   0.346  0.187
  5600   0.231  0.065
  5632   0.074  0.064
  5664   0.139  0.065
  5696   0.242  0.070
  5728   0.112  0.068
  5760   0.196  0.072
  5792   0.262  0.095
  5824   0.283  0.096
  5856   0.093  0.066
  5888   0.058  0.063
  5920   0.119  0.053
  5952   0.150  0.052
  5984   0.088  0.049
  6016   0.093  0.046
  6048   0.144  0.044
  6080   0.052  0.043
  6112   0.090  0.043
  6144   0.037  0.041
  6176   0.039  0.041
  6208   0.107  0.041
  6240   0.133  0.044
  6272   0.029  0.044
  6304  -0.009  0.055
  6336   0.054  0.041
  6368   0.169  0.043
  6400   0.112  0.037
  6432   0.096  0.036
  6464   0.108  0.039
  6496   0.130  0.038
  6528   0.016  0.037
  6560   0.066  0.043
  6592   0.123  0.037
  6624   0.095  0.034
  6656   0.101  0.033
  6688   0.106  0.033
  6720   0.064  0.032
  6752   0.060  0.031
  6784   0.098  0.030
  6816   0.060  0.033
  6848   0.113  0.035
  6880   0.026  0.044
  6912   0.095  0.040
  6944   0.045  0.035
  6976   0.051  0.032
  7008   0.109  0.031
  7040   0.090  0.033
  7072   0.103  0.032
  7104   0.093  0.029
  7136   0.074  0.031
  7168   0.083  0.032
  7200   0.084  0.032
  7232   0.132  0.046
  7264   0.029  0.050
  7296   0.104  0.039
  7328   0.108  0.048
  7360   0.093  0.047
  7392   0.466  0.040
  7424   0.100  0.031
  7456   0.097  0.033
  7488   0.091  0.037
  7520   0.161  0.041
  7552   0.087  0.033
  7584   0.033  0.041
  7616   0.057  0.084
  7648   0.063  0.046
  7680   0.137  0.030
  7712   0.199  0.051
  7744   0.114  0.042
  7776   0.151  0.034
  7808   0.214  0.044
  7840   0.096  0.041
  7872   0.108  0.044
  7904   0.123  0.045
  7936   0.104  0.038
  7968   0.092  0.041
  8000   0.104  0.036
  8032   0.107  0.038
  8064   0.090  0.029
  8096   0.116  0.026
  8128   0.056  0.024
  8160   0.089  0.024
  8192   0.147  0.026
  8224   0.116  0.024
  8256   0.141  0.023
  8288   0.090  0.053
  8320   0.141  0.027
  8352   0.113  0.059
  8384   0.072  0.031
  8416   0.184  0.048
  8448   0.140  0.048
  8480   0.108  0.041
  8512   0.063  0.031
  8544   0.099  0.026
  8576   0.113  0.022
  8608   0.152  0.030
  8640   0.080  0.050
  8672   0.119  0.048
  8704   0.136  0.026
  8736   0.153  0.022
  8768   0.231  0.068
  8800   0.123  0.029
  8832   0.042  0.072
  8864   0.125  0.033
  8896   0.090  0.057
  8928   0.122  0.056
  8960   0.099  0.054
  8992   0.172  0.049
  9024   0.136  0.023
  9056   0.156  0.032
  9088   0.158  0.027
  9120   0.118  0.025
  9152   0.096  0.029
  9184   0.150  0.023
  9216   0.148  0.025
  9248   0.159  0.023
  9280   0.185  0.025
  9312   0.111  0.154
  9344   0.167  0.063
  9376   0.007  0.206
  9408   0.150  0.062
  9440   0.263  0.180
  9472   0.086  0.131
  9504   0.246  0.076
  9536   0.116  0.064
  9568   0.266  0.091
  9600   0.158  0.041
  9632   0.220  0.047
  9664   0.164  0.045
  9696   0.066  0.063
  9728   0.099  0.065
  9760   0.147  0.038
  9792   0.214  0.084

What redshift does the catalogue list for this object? 0.982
